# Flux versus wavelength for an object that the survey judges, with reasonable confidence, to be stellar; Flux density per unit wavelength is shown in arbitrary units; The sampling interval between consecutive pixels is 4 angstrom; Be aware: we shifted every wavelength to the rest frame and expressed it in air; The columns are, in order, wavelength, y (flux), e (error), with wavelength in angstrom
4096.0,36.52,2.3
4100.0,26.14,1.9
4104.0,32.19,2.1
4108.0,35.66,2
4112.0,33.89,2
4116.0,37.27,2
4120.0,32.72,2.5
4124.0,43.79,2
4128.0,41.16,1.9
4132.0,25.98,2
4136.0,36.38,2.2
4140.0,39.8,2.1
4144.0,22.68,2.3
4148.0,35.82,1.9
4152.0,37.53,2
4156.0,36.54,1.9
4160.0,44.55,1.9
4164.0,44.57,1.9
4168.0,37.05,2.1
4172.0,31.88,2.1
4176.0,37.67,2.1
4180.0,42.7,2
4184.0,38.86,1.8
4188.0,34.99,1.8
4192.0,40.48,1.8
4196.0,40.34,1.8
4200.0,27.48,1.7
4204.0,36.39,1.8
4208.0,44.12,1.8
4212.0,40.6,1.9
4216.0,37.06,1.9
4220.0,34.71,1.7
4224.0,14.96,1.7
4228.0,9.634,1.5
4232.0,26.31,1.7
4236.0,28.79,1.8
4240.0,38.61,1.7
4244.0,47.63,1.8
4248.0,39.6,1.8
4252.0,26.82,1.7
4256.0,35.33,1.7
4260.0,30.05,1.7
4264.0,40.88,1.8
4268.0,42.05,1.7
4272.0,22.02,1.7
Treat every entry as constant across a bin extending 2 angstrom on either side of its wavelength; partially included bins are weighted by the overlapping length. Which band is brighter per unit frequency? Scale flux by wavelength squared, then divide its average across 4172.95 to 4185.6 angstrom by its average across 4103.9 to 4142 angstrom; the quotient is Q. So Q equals 1.11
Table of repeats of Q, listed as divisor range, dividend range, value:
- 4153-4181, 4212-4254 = 0.82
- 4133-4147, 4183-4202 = 1.14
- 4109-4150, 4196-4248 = 0.98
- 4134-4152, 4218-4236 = 0.68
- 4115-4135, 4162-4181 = 1.09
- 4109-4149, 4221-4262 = 0.90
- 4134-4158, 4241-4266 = 1.11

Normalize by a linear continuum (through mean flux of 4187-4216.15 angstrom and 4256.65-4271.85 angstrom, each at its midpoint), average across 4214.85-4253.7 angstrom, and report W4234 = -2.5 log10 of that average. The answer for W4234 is 0.20 mag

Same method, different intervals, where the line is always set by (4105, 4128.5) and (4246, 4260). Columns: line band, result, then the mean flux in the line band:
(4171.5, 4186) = -0.09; 38.4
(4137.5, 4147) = 0.14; 32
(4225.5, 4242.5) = 0.28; 26.2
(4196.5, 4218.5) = -0.08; 37.3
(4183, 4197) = -0.10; 38.5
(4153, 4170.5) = -0.13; 40.2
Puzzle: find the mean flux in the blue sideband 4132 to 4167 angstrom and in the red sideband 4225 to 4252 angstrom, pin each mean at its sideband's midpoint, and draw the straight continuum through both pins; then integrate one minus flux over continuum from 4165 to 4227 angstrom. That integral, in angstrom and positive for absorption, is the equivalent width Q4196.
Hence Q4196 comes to -3.79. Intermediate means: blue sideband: 36.6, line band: 35.7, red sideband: 30.8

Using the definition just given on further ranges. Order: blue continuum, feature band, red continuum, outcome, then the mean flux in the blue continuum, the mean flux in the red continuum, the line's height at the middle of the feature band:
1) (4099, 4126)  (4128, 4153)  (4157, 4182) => 2.5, 34.8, 39.6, 37.2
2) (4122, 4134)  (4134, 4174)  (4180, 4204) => 0.3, 37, 36.9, 37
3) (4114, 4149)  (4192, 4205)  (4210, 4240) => -2.3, 35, 28.2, 30.1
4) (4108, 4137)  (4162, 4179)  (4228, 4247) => -1.7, 35.9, 32.9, 34.6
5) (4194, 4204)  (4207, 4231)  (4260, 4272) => 3.8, 34.4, 36.3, 35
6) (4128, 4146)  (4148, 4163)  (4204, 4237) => -3.6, 32.3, 30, 31.8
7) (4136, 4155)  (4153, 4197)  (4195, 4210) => -4.1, 34.3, 36.9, 35.7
